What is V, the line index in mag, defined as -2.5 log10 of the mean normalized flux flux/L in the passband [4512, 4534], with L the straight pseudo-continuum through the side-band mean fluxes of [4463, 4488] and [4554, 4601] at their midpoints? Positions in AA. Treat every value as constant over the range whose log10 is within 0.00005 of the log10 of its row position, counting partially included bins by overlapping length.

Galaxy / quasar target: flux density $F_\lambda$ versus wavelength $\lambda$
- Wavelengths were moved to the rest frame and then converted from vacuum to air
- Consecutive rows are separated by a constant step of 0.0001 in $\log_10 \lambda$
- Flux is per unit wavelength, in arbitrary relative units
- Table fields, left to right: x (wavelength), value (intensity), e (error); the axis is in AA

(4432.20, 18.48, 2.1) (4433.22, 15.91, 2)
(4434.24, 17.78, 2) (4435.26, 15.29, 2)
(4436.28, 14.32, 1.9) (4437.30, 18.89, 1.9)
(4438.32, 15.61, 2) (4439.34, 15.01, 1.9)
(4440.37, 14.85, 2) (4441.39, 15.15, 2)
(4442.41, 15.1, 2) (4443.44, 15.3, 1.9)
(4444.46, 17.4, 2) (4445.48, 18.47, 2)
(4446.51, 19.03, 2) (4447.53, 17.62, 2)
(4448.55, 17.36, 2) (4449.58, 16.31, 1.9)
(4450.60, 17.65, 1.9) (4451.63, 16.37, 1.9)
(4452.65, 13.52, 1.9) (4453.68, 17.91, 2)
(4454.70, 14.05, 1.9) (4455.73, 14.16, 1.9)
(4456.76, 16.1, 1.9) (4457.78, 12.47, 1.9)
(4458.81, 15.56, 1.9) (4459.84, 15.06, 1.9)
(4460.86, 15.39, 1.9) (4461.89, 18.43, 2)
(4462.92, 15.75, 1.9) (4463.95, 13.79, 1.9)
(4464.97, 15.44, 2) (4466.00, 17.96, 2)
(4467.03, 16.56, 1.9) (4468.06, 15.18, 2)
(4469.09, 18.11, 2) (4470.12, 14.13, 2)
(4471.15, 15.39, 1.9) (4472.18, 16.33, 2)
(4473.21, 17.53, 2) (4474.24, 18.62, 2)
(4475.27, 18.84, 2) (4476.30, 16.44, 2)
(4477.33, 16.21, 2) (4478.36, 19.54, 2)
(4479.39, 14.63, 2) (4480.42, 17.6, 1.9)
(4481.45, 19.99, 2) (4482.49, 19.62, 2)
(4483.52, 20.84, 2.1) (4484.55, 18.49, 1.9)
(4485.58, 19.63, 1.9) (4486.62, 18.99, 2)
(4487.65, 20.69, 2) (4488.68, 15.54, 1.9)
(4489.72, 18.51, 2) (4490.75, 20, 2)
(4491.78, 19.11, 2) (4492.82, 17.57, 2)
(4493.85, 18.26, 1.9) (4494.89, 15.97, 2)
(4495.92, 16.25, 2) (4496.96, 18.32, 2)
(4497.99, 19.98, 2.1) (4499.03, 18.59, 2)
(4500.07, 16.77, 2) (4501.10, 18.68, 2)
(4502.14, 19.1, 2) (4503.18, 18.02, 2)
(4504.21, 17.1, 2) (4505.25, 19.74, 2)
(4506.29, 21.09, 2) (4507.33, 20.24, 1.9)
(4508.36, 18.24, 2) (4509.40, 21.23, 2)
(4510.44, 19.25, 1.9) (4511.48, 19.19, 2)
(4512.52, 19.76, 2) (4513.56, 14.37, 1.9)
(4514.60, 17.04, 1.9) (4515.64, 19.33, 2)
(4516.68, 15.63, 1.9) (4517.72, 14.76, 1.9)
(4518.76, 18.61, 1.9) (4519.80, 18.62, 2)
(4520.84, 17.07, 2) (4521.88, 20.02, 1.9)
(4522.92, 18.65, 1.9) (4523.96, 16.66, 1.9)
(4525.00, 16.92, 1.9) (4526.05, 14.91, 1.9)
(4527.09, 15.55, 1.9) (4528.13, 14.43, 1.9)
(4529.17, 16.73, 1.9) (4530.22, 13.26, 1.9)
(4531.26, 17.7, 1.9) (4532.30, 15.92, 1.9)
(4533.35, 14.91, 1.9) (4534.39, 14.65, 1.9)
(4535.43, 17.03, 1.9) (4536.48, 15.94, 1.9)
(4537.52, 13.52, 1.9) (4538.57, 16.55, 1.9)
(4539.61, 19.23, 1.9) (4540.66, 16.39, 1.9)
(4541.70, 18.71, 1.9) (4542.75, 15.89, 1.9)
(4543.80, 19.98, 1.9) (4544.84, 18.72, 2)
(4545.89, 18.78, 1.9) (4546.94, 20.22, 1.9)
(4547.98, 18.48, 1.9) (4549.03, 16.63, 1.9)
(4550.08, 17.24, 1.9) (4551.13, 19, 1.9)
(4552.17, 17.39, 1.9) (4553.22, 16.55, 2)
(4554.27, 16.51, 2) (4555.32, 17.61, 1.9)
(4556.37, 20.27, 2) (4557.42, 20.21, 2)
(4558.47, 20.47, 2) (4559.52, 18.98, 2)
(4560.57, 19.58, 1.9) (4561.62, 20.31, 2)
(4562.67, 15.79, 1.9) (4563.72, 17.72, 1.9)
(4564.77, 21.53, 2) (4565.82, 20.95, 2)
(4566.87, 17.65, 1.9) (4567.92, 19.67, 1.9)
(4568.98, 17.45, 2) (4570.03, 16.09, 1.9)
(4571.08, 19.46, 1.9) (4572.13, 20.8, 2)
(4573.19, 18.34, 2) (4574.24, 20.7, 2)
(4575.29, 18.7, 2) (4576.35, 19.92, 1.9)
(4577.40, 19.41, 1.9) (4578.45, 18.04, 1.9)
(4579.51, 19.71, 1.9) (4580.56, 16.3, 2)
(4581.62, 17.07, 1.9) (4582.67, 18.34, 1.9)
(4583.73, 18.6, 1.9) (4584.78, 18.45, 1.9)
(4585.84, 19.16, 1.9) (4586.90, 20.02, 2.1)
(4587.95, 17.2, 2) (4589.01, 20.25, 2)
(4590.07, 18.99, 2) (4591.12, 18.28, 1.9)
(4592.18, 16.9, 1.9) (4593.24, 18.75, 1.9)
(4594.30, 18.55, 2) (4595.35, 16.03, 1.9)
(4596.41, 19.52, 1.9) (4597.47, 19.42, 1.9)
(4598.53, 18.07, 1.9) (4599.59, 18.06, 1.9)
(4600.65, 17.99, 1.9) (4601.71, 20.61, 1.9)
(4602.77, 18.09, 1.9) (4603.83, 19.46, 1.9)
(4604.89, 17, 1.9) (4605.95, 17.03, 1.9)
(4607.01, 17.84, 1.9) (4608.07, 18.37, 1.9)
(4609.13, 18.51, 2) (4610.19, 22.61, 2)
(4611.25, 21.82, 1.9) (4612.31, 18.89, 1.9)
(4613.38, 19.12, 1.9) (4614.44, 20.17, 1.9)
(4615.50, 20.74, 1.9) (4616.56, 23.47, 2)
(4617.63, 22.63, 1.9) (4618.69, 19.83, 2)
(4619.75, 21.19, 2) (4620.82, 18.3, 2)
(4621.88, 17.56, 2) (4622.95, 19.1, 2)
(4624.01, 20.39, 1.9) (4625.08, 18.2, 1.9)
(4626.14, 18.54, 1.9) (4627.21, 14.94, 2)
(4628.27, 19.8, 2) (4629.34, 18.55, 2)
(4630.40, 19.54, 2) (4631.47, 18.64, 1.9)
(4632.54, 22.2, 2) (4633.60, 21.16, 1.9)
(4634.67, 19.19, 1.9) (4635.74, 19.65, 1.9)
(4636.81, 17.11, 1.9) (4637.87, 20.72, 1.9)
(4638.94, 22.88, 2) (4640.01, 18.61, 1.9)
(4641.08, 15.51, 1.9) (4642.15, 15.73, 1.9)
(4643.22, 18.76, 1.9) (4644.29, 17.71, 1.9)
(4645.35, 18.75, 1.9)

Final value 0.08 mag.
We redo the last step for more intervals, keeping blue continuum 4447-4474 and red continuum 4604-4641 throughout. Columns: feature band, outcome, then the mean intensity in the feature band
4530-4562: 0.01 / 17.7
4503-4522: -0.08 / 18.4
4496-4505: -0.09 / 18.3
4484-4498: -0.11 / 18.3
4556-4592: -0.03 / 18.9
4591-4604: 0.03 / 18.4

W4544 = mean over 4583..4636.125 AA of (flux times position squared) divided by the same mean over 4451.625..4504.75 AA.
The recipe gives 1.18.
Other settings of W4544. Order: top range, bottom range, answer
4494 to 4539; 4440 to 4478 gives 1.10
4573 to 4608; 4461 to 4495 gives 1.11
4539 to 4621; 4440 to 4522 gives 1.13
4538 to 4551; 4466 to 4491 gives 1.05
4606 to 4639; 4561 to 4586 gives 1.07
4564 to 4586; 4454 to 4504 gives 1.14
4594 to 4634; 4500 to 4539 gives 1.16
